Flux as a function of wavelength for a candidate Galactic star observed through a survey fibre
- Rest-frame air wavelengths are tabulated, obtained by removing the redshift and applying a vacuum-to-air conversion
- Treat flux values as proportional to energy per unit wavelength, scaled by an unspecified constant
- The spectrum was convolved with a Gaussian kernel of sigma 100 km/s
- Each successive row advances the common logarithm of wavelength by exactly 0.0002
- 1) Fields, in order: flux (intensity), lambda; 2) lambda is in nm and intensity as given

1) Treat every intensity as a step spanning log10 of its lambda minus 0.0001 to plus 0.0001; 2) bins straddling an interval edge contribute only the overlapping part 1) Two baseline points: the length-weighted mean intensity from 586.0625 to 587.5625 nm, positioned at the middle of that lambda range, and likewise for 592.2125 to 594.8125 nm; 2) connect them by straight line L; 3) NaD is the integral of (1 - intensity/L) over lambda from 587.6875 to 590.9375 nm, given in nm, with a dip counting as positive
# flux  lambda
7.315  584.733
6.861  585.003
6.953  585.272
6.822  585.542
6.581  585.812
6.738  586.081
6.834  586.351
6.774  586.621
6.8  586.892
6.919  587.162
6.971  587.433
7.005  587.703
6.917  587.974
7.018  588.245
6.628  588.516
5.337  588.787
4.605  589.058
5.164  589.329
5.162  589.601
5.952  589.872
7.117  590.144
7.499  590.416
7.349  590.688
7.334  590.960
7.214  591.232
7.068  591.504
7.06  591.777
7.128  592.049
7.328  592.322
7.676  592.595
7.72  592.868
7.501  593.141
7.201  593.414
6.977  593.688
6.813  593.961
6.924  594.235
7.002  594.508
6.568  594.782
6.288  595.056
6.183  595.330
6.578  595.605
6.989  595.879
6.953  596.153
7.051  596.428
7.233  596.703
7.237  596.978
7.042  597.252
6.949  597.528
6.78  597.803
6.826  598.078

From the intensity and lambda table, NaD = 0.304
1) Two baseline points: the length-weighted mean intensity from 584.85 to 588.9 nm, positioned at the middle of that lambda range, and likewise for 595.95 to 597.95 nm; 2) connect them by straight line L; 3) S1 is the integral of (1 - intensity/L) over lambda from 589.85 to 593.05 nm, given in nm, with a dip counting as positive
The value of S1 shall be -0.17 nm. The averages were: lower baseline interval 6.75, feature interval 7.25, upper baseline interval 7.03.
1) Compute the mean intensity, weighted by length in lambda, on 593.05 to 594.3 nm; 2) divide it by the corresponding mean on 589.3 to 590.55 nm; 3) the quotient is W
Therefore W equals 1.13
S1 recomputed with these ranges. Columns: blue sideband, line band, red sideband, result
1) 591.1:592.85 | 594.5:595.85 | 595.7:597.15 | 0.12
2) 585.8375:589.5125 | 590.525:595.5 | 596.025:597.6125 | -0.20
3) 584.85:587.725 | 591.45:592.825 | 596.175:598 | -0.07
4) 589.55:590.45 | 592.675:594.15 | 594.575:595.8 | -0.18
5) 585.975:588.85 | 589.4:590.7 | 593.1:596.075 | 0.06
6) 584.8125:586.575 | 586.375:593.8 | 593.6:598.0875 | 0.04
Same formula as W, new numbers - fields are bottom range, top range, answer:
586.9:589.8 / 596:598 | 1.13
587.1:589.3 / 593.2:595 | 1.09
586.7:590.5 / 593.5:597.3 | 1.08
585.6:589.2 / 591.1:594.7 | 1.10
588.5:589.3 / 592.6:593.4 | 1.42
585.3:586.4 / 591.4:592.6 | 1.07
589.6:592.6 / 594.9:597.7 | 0.97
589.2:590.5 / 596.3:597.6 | 1.16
